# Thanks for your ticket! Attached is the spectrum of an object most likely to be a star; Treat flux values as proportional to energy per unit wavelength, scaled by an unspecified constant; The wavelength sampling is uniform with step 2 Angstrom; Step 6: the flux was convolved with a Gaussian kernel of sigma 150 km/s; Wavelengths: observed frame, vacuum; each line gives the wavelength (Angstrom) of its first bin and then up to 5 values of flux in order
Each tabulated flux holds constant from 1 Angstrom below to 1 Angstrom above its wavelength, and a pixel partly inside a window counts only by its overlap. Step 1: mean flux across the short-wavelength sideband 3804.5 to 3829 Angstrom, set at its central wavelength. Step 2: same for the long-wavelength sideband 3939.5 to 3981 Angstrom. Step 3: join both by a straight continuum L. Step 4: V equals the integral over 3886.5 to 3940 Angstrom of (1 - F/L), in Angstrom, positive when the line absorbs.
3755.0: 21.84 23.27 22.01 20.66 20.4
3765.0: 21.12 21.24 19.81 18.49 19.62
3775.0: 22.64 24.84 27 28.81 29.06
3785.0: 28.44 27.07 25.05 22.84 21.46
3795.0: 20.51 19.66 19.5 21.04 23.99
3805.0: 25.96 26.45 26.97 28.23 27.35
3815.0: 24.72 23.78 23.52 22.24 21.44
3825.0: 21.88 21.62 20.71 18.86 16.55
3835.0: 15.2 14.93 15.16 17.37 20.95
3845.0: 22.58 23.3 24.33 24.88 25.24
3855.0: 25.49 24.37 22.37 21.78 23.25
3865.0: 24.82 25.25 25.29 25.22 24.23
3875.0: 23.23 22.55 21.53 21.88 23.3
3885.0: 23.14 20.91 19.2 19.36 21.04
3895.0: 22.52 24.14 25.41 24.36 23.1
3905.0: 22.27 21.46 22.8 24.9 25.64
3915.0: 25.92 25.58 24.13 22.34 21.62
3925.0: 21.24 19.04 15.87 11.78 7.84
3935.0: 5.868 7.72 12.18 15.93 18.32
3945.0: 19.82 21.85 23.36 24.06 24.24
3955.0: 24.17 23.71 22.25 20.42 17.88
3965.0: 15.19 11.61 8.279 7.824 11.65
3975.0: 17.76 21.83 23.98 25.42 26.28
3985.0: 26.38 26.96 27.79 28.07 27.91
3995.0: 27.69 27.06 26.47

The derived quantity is 2.00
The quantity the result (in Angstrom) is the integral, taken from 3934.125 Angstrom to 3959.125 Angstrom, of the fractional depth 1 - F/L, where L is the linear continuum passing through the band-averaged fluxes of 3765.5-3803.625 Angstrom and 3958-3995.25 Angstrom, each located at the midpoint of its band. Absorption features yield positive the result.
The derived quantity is 2.80 Angstrom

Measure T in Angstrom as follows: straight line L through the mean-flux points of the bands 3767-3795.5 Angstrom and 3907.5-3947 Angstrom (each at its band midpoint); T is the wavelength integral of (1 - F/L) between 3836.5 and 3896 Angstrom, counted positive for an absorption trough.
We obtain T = -4.7 Angstrom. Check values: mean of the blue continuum 23.9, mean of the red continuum 18.5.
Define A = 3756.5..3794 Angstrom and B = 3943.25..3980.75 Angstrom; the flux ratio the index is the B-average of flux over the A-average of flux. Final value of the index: 0.8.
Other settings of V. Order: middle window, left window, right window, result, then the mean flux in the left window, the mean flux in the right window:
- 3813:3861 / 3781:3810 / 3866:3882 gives 4.9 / 24.3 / 23.6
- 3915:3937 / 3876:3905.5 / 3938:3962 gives 4.1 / 22.3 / 20.9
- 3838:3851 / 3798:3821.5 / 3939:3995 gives 1.5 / 24.5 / 20.8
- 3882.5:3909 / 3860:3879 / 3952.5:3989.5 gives 0.6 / 23.8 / 20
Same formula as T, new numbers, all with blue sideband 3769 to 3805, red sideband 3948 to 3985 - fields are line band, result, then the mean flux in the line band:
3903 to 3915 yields -1.6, 23.6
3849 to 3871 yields -2.4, 24.3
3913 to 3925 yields -1.8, 23.8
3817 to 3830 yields 0.4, 22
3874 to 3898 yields -0.6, 21.9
